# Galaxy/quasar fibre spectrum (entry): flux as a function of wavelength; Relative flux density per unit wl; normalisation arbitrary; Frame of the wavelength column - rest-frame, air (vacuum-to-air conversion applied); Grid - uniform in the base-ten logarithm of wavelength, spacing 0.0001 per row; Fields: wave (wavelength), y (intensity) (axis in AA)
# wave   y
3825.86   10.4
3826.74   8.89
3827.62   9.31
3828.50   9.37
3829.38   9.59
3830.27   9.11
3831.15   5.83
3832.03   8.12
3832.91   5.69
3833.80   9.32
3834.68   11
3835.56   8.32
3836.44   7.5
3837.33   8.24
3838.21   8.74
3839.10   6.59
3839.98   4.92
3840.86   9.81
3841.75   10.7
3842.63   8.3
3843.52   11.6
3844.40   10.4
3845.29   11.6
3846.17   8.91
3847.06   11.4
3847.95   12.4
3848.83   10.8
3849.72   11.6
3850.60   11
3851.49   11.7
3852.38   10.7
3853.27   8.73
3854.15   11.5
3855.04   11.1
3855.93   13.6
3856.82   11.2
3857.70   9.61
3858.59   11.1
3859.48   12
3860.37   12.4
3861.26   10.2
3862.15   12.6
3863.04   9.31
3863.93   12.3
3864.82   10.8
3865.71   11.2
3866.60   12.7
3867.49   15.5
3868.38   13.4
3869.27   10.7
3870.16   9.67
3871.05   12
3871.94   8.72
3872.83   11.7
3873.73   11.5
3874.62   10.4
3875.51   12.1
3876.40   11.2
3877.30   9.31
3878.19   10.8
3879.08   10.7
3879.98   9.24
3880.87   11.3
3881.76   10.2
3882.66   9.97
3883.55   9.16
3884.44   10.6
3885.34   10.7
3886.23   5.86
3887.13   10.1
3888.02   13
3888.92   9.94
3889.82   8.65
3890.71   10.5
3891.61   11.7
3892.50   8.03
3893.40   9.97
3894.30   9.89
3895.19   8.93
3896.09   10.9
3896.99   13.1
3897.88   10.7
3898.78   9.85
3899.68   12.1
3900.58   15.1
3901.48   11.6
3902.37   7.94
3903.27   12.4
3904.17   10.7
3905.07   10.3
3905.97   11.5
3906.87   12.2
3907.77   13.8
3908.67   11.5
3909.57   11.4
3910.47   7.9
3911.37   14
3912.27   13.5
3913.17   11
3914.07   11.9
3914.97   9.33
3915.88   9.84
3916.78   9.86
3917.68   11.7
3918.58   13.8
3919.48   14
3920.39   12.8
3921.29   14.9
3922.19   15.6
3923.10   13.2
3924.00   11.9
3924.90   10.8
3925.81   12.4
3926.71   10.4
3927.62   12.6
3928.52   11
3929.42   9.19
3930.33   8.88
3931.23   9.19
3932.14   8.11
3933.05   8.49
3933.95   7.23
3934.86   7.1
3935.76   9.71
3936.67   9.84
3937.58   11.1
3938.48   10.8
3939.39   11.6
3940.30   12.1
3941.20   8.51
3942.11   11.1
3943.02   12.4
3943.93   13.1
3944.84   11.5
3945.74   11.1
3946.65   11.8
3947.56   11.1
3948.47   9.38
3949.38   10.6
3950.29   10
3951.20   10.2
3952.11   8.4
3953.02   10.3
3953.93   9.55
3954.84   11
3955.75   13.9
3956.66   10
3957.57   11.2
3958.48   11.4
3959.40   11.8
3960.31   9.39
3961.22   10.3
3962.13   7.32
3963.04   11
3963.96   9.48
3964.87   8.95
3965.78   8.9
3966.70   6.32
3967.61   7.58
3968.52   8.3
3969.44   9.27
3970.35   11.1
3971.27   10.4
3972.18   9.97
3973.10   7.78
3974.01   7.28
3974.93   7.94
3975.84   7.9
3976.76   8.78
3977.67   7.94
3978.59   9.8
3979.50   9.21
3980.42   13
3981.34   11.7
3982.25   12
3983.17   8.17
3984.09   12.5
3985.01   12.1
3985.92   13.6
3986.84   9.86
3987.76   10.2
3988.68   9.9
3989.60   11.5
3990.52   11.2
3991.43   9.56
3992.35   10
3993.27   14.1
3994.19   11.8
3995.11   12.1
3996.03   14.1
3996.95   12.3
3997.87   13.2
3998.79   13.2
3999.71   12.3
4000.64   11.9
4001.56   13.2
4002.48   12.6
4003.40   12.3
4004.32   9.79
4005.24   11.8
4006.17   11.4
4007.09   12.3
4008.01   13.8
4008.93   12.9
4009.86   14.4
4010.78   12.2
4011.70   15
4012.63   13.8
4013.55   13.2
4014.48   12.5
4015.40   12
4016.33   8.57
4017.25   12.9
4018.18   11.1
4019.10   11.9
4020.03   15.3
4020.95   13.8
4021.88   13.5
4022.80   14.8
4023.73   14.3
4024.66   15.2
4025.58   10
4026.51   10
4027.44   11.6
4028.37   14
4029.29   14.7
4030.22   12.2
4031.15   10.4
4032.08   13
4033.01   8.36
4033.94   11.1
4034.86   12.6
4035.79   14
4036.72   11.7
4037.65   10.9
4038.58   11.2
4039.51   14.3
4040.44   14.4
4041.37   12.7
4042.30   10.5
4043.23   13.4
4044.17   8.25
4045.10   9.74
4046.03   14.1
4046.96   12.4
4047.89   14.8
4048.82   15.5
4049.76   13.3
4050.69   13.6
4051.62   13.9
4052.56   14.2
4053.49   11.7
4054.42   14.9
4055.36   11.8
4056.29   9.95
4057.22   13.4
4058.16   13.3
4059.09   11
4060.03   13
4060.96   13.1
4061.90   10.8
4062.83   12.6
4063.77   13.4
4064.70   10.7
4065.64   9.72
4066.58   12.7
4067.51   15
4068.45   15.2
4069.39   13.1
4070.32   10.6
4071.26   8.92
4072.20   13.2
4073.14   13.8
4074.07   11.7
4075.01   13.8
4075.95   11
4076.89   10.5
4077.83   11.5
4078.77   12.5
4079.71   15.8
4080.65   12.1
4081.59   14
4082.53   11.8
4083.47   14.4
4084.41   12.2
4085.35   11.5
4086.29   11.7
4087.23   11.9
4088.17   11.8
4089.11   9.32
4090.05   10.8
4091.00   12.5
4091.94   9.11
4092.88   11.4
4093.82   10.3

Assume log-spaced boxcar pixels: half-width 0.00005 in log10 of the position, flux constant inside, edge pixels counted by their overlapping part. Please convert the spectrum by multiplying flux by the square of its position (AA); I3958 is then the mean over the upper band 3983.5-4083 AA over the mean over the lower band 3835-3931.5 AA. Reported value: 1.23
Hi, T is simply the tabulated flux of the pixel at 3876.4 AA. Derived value 11.2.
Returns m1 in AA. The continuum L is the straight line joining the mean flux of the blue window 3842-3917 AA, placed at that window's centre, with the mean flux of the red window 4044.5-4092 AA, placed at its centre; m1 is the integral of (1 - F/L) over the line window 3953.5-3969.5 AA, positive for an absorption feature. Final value 2.5 AA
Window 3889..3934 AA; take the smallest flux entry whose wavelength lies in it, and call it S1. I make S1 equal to 7.23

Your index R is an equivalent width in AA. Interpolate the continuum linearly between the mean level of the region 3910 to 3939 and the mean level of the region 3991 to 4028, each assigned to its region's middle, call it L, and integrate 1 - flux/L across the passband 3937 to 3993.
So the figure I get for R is 7.0 AA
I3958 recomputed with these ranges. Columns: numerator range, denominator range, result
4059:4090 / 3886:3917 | 1.23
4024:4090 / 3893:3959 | 1.20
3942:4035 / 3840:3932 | 1.07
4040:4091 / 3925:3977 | 1.32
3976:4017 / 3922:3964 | 1.14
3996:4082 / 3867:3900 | 1.28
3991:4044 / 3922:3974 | 1.26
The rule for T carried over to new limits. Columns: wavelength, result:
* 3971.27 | 10.4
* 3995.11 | 12.1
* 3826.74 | 8.89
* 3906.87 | 12.2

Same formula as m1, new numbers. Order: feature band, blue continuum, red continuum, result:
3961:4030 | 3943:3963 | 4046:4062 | 2.2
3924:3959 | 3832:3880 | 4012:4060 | 3.1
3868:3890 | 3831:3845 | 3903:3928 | -0.3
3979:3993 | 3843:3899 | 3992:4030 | 1.5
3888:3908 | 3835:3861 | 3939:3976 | -1.5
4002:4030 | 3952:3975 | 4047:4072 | -3.5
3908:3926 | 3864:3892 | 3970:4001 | -2.2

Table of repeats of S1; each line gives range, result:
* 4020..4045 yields 8.25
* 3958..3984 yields 6.32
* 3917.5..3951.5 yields 7.1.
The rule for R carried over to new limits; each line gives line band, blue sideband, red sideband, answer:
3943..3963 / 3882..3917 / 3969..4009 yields 0.5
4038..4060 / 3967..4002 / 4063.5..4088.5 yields -1.5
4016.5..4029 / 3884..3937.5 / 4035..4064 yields -0.6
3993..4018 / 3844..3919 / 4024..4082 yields -1.1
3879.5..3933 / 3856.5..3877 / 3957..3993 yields -0.9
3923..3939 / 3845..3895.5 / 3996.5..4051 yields 2.0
